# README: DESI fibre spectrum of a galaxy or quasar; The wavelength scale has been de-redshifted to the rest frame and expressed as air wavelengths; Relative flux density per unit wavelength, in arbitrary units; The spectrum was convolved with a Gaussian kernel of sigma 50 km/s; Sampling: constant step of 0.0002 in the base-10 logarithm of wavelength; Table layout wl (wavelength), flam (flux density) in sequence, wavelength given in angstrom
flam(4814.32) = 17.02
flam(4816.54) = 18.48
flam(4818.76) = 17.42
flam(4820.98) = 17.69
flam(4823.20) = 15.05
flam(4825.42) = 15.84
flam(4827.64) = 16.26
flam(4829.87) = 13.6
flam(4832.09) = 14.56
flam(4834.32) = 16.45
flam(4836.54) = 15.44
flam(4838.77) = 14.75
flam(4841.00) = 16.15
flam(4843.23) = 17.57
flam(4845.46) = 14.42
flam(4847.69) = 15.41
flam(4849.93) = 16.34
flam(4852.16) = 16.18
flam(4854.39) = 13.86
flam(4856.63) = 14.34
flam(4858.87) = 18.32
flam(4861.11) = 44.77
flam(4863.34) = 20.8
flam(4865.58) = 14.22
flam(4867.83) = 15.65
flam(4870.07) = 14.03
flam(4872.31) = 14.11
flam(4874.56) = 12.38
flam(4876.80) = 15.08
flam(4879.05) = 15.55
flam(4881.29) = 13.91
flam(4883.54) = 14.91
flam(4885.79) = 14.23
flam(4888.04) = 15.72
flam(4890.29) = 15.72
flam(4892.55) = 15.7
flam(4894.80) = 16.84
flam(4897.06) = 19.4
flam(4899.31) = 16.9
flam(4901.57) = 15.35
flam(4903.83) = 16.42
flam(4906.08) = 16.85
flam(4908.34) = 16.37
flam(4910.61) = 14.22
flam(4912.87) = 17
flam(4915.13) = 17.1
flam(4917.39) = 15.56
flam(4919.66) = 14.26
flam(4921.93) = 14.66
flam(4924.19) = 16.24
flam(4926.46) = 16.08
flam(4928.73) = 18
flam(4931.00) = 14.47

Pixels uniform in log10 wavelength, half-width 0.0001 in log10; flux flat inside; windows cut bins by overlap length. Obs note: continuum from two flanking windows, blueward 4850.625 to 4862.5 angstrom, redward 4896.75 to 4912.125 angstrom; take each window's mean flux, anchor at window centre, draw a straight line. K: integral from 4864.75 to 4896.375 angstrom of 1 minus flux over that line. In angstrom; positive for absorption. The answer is 6.4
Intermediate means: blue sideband 21.3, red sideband 16.4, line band 14.9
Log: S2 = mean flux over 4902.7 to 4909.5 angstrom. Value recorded 16.5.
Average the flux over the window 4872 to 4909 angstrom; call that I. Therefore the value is 15.6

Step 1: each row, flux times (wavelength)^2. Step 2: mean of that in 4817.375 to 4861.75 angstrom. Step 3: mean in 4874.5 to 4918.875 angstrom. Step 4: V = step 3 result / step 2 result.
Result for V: 0.96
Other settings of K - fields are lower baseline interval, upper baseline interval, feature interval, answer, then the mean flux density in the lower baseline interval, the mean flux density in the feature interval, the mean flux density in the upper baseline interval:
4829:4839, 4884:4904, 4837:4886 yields -3.7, 15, 16.7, 16.2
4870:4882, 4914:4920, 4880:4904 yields -1.7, 14.2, 15.9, 15.8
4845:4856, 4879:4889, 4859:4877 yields -4.8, 15.3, 19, 14.8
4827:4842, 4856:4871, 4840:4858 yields 2.3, 15.3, 15.6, 20.6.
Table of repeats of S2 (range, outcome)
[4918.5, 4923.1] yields 14.5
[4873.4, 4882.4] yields 14.2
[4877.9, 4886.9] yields 14.7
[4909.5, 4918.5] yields 16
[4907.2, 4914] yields 15.9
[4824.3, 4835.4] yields 15.3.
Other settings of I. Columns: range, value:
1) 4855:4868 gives 21.5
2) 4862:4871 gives 17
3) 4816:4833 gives 16.1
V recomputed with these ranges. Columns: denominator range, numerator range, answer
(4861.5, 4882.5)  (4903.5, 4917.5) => 1.03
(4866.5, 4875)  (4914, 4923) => 1.11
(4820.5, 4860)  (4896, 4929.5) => 1.07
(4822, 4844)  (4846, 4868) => 1.24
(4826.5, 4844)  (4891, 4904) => 1.10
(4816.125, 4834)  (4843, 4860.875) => 1.08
